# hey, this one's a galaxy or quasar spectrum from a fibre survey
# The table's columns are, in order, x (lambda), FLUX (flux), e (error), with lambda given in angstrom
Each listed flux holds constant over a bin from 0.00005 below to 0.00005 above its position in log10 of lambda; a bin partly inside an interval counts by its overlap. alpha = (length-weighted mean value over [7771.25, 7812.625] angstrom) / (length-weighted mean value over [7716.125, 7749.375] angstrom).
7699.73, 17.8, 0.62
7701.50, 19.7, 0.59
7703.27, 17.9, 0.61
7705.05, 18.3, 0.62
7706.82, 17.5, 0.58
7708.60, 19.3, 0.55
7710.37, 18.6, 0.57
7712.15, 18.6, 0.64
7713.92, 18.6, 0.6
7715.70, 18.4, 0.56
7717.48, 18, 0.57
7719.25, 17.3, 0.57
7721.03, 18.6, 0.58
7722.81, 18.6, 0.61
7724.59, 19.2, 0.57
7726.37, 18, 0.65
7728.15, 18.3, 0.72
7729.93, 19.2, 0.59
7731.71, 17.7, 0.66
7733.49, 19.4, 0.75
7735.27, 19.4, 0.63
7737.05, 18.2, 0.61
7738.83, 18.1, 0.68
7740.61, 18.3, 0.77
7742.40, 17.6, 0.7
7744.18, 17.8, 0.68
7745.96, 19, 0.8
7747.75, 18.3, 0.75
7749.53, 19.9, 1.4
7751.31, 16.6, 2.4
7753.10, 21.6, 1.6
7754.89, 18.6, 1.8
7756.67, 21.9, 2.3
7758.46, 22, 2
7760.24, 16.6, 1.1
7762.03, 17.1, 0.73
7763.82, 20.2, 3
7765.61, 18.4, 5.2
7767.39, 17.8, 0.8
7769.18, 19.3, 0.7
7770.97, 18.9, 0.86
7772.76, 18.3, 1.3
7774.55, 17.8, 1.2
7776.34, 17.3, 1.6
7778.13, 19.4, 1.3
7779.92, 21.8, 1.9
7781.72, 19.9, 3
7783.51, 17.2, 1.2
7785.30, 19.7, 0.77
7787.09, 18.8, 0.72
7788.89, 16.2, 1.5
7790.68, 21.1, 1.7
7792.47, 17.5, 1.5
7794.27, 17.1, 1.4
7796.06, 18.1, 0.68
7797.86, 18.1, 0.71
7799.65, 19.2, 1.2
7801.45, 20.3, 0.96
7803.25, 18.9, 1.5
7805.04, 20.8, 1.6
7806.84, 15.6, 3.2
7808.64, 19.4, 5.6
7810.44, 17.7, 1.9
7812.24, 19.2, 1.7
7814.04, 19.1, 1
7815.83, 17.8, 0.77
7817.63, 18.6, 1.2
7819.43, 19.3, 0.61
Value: 1.0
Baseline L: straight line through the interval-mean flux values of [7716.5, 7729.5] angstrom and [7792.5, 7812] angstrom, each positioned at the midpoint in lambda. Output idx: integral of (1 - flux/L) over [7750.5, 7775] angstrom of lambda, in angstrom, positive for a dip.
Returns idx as -0.7 angstrom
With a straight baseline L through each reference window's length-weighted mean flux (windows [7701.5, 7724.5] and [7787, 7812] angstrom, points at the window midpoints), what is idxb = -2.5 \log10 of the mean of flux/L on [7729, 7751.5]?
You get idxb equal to 0.00 mag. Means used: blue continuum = 18.4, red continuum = 18.5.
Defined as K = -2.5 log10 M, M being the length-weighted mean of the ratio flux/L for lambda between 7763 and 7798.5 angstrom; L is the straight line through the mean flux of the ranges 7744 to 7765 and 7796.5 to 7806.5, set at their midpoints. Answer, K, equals 0.030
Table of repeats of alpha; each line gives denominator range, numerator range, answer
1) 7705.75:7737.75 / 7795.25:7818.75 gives 1.01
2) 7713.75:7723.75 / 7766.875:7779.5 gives 1.02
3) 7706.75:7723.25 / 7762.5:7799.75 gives 1.01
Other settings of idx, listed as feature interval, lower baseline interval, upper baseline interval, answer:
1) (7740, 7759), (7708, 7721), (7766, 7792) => -0.6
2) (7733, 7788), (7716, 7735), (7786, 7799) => -1.7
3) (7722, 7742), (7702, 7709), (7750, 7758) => 0.6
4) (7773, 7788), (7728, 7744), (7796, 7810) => -0.2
